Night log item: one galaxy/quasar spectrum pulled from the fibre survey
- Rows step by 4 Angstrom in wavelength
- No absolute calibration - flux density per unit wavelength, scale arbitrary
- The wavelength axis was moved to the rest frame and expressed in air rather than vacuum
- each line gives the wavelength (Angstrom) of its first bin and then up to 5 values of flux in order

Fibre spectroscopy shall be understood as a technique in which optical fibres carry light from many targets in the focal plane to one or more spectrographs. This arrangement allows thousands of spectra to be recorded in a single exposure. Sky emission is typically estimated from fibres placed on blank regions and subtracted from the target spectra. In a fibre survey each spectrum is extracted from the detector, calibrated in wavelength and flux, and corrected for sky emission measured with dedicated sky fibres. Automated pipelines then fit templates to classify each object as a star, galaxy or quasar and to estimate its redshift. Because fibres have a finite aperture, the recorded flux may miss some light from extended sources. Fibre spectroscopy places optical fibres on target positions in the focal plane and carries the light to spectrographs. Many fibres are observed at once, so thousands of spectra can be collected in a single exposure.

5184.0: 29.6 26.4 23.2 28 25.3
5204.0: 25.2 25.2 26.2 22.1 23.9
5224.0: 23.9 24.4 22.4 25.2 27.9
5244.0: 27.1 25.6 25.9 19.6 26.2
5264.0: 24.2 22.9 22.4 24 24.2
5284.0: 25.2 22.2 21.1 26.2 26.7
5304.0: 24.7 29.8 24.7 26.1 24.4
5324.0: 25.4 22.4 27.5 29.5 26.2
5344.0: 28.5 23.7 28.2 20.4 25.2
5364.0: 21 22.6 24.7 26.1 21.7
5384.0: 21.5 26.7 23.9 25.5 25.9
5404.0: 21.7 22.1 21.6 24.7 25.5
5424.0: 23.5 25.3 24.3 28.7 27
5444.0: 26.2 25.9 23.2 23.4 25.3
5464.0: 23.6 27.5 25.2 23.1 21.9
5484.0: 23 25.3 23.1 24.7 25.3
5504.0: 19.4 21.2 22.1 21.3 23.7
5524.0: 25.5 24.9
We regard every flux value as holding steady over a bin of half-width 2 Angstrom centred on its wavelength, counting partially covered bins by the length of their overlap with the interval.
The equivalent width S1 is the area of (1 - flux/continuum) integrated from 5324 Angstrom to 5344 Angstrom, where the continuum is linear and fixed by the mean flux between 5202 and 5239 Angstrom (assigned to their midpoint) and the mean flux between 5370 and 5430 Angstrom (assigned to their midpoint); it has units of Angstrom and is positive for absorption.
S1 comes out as -1.95 Angstrom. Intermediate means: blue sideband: 24.4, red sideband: 24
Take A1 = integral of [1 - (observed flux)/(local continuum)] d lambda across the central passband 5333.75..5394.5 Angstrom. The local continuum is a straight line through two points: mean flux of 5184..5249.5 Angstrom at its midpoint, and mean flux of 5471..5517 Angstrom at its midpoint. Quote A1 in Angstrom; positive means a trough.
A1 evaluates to -1.6 Angstrom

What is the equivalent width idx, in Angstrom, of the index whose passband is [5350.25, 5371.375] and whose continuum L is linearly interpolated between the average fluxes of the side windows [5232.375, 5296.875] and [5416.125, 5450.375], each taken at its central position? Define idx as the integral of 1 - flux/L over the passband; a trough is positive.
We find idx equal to 1.3 Angstrom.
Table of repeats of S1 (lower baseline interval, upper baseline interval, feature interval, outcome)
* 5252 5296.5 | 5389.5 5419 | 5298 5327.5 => -2.79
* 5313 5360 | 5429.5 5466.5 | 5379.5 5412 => 2.39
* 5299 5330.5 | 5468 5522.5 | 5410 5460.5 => -2.08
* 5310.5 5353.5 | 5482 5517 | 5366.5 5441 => 0.97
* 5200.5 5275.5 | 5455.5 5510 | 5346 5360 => -0.08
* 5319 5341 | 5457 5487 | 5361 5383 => 1.91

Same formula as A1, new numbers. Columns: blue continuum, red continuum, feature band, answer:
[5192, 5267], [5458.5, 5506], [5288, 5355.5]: -3.3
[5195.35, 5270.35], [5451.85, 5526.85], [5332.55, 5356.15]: -2.3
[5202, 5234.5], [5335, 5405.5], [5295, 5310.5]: -1.5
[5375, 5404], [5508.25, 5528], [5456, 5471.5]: -1.0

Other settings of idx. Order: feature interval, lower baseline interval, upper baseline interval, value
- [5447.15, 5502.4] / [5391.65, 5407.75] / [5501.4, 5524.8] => -3.61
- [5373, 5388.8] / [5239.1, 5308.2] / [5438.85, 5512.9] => 0.29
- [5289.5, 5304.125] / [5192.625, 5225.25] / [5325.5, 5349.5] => 0.74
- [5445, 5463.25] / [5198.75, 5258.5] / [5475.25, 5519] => -1.11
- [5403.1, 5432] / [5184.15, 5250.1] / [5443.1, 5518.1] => 0.54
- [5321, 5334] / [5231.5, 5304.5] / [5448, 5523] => -0.46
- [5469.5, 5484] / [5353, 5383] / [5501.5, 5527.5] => -0.55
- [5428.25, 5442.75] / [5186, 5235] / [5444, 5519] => -1.61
